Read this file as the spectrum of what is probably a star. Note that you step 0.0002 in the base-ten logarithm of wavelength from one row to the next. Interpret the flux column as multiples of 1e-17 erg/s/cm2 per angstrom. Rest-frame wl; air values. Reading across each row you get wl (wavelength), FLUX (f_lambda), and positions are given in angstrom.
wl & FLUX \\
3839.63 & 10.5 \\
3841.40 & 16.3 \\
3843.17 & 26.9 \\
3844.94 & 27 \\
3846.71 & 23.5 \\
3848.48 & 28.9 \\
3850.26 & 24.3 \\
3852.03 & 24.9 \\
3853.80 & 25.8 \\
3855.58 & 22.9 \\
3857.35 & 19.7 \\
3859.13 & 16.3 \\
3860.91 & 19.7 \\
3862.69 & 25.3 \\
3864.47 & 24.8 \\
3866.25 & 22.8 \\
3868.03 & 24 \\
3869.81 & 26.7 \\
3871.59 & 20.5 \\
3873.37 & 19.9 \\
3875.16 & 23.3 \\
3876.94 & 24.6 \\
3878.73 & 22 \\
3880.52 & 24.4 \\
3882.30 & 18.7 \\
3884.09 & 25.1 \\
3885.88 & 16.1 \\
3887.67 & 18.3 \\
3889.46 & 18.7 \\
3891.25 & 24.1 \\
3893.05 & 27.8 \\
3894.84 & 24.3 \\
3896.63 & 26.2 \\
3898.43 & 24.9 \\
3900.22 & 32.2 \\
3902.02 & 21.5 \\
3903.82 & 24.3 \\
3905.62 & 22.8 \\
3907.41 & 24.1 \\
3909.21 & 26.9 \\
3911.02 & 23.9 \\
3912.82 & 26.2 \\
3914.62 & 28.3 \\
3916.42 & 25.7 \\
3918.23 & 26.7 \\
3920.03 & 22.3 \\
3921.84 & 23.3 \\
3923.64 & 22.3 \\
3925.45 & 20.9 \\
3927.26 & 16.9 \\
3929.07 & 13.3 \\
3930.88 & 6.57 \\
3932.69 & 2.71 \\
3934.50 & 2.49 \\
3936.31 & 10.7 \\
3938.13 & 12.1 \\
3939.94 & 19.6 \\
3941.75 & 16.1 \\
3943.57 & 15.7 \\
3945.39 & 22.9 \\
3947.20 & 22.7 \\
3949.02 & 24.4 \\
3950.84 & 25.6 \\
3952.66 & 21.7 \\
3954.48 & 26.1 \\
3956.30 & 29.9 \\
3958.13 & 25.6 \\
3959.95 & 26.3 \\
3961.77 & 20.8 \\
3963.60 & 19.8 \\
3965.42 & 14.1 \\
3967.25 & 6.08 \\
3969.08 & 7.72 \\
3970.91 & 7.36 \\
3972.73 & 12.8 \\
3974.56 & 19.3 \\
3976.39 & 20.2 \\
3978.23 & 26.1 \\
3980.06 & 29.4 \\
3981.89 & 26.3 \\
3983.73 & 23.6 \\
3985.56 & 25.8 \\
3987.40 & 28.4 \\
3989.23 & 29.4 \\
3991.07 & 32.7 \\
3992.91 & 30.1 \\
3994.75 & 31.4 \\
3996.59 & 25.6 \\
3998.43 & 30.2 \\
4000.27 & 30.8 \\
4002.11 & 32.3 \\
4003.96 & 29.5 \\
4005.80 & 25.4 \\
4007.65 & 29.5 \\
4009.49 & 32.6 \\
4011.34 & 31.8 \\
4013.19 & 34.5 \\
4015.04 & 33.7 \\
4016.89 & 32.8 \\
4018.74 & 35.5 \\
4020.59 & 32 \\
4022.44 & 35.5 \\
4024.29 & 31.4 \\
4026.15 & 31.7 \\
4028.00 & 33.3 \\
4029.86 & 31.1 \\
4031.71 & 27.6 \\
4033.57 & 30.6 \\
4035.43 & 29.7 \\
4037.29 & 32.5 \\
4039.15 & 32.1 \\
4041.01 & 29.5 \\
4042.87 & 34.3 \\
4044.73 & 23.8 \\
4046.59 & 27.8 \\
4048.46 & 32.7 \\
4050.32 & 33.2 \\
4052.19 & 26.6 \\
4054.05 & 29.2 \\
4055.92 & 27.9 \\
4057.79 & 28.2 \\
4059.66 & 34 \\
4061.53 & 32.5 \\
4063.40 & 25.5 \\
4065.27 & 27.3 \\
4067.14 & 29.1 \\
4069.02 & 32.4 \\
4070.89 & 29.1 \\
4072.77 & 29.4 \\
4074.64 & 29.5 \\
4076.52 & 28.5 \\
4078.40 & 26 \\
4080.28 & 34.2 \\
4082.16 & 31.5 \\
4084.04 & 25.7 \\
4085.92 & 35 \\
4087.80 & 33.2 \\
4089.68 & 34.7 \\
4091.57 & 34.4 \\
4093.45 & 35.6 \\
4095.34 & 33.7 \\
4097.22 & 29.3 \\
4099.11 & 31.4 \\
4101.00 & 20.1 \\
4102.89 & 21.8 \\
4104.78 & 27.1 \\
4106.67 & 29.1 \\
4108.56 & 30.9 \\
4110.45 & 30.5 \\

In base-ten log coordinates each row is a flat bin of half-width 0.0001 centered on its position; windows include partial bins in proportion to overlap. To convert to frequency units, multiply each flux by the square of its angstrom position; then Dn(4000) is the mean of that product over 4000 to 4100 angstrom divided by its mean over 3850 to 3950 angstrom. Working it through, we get 1.6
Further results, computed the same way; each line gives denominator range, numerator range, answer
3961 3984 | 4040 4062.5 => 1.75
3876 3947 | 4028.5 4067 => 1.55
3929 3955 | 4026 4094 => 2.00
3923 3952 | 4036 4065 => 1.99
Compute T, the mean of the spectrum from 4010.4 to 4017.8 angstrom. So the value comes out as 33.2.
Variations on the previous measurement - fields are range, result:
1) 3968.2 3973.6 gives 9.29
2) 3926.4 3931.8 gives 12.2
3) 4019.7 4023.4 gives 33.8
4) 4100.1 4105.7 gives 23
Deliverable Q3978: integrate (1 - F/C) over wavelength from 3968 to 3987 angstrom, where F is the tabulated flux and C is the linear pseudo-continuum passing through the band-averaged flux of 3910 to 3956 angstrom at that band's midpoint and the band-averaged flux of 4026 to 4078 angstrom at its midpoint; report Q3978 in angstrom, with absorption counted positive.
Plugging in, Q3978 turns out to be 2.8 angstrom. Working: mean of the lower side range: 19.3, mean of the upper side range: 29.9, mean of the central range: 20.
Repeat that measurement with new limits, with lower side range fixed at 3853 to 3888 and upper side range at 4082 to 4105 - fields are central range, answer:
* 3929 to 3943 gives 8.07 angstrom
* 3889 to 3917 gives -2.30 angstrom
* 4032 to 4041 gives -0.82 angstrom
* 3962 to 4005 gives 4.84 angstrom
